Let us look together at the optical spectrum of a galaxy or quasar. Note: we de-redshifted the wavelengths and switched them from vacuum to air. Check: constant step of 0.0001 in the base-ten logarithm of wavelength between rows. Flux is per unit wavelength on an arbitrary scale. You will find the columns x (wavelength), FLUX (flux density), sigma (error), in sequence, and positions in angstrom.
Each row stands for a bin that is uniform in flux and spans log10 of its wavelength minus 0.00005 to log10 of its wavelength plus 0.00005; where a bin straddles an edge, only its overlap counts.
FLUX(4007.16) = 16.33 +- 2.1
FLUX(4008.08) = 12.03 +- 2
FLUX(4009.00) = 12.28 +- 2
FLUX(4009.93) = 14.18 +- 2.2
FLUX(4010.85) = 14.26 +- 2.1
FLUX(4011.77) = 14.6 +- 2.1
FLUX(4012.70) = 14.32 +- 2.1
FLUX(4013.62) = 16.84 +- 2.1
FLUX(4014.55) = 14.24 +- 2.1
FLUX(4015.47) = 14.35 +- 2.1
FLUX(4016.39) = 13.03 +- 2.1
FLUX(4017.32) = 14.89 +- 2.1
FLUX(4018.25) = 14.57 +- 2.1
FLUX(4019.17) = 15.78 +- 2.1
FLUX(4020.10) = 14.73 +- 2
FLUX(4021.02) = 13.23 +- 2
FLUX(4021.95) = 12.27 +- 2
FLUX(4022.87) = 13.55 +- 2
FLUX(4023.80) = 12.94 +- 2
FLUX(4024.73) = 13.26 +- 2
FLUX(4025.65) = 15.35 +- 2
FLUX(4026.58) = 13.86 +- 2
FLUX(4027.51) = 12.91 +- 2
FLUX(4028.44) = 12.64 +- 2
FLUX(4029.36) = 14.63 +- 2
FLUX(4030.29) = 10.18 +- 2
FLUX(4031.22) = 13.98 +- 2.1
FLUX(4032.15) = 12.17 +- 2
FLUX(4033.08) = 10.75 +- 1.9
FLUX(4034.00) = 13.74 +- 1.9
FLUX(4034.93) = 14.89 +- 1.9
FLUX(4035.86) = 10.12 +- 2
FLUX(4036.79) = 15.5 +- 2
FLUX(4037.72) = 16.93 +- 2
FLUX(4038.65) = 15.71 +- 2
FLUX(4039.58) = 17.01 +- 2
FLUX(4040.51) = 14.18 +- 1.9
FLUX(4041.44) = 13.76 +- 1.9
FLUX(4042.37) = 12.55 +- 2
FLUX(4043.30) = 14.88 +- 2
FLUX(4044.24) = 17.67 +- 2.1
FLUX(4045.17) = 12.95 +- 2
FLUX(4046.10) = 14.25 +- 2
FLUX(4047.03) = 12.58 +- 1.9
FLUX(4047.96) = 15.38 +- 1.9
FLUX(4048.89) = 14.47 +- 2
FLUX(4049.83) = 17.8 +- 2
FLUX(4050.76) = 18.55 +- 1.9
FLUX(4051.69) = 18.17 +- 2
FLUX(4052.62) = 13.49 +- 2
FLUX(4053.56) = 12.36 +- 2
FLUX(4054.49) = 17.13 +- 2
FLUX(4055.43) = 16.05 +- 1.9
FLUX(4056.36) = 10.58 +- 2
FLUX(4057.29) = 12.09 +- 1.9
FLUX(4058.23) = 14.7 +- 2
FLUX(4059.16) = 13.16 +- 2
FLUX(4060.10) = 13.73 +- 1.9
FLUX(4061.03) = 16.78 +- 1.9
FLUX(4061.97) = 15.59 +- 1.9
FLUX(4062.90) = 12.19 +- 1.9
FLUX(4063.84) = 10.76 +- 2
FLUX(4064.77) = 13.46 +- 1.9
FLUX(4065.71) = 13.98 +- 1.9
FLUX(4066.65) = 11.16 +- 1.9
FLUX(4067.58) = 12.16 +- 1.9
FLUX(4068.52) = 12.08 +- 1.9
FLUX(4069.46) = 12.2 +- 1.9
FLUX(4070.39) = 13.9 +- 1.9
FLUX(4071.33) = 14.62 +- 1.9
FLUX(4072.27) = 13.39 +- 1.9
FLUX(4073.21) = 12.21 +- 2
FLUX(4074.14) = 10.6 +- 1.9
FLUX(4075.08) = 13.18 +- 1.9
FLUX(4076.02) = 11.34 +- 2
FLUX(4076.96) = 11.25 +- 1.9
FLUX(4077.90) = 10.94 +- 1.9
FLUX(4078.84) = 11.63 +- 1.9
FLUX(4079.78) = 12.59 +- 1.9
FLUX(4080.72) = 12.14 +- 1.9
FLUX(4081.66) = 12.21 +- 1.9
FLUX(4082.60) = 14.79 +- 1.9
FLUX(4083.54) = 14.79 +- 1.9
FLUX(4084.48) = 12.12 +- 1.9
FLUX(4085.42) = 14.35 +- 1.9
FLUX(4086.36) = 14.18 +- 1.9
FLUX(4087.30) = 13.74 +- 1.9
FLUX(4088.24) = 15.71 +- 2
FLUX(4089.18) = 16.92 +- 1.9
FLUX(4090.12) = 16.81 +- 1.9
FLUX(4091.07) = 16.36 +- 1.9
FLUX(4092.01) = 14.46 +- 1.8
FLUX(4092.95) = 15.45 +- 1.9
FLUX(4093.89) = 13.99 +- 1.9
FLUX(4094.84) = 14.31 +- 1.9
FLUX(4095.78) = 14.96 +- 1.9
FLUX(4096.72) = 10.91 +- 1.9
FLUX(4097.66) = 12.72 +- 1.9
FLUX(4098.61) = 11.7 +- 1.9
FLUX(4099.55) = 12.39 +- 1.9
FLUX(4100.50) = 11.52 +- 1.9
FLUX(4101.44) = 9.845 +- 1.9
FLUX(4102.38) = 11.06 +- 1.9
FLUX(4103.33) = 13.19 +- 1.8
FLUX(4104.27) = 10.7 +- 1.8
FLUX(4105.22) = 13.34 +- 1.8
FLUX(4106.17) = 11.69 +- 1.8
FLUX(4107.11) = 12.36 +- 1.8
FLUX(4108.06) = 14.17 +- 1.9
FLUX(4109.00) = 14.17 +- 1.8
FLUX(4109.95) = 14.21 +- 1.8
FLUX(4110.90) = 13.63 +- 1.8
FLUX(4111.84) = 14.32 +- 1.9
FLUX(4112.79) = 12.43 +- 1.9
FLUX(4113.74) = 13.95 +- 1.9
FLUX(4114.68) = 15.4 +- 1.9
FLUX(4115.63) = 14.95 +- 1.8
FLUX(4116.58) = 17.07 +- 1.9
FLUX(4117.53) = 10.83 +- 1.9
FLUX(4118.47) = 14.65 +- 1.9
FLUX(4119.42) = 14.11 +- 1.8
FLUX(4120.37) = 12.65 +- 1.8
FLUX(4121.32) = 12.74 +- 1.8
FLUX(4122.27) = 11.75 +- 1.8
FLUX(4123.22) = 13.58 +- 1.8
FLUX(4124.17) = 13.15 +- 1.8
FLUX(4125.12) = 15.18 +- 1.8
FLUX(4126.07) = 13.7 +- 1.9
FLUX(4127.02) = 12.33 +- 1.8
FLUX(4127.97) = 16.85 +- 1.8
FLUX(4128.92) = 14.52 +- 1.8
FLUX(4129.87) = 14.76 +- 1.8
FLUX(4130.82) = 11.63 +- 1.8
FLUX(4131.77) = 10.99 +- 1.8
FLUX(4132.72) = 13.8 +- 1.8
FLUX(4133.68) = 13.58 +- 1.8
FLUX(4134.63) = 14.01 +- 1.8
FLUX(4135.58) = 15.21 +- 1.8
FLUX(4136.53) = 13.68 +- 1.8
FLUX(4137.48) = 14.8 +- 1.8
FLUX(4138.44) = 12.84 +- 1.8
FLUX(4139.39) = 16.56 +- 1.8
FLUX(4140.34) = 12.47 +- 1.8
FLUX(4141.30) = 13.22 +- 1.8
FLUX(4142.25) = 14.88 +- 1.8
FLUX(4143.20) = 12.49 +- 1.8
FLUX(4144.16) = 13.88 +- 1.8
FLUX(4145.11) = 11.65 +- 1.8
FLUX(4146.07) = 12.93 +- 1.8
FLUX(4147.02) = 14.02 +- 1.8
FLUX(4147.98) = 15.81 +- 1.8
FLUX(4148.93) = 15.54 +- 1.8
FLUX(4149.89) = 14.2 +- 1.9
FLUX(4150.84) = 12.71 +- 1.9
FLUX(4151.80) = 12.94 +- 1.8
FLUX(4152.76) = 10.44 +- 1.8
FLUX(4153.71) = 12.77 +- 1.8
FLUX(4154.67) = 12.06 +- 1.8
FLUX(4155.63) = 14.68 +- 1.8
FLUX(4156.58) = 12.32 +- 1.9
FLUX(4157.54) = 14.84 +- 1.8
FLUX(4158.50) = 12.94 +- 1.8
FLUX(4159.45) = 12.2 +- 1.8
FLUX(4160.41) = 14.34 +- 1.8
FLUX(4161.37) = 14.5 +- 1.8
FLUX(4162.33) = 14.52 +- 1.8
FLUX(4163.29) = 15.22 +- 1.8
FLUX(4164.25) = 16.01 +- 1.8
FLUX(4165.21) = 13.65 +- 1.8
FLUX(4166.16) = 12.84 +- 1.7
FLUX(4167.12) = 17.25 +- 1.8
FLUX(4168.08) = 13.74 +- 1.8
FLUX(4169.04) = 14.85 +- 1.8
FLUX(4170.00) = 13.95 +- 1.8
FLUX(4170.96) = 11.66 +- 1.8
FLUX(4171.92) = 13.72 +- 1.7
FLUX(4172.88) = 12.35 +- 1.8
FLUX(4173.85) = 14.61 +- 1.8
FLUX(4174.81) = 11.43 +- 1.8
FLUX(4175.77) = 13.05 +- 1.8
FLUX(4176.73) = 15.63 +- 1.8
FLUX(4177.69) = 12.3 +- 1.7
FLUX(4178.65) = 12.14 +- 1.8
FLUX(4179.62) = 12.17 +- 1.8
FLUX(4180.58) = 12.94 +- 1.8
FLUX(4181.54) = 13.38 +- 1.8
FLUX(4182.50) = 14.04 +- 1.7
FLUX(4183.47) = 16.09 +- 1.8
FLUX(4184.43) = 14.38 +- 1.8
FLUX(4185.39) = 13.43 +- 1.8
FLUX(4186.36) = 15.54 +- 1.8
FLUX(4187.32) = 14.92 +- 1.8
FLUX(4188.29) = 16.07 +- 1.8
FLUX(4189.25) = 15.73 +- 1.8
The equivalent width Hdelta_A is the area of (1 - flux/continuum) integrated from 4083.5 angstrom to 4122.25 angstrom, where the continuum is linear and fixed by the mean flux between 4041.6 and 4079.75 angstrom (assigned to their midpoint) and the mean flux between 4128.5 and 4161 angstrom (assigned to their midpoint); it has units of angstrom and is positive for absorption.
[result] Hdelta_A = 0.0 angstrom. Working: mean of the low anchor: 13.6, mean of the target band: 13.6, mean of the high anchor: 13.5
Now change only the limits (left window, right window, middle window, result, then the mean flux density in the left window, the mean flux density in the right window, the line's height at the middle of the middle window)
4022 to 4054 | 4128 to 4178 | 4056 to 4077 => 1.8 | 14.2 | 13.7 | 14.1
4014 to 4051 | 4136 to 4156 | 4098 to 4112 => 1.3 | 14.1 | 13.5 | 13.8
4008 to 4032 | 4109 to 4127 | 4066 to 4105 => 2.1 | 13.8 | 13.8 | 13.8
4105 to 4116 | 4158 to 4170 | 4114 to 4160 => 1.3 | 13.7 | 14.3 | 14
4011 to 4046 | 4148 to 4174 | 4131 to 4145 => 0.2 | 14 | 13.8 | 13.8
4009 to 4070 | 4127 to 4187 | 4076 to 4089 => 0.7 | 14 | 13.7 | 13.9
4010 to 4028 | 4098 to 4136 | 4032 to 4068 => -0.8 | 14.2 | 13.3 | 13.9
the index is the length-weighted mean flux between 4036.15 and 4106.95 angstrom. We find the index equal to 13.7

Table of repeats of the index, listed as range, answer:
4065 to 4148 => 13.4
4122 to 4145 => 13.7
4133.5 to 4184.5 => 13.7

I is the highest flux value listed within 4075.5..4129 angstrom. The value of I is 17.07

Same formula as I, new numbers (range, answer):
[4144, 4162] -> 15.81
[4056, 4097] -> 16.92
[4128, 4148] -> 16.56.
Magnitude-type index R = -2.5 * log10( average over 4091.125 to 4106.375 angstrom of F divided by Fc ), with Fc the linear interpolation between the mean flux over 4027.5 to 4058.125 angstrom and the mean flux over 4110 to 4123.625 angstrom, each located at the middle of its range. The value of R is 0.09 mag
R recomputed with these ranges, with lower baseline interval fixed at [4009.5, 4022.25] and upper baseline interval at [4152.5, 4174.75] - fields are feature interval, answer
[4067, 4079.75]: 0.15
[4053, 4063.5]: 0.02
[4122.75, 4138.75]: 0.00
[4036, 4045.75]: -0.05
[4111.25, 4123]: 0.01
